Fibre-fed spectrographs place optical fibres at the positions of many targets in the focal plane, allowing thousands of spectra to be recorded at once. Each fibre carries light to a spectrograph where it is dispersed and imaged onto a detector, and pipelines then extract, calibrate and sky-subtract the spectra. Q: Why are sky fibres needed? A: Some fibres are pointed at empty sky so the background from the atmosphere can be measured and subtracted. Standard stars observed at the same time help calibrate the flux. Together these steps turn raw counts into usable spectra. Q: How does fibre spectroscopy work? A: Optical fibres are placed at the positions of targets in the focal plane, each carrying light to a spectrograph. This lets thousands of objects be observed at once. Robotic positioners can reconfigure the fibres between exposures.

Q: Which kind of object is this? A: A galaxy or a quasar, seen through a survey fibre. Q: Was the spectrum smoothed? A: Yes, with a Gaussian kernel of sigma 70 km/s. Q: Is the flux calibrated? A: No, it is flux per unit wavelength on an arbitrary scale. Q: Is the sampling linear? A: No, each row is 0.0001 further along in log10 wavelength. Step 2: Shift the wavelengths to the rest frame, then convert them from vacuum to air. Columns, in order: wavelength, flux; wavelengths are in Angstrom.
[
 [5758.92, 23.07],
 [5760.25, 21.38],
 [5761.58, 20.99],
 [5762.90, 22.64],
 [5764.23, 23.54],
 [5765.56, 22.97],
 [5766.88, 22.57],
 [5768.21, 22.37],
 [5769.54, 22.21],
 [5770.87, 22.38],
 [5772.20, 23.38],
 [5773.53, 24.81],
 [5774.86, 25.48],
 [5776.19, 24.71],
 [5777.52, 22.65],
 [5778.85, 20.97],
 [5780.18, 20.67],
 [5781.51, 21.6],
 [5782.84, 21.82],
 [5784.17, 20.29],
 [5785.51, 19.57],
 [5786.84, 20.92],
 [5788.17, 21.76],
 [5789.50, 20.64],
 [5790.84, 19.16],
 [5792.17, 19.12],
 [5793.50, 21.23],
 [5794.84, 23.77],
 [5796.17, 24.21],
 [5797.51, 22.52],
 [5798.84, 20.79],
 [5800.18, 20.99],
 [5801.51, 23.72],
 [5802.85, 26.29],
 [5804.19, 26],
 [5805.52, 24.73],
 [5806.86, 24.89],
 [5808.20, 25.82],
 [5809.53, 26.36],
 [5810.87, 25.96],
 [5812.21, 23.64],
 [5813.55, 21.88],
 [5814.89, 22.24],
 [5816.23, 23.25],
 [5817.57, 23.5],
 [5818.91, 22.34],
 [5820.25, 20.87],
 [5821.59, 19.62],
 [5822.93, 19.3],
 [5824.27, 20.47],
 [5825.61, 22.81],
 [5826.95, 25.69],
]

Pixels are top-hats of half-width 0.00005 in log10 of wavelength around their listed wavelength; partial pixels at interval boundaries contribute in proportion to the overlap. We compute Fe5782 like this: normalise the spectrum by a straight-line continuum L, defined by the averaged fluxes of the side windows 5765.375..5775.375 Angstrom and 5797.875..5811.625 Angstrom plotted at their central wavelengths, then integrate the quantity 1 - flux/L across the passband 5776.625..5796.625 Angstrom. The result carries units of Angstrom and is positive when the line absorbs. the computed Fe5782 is 2.2 Angstrom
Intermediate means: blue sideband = 23.3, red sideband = 24.5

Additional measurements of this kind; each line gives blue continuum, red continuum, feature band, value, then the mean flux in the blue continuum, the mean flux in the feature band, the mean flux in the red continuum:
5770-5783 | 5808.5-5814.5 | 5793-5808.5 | 0.2 Angstrom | 22.9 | 23.7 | 24.4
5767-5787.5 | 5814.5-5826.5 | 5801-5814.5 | -1.9 Angstrom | 22.3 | 24.9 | 21.7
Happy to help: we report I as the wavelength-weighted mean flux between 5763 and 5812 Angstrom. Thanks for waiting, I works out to 22.8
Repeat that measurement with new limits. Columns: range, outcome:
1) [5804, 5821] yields 23.9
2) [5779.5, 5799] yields 21.2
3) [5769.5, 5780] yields 23.3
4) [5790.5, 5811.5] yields 23.5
